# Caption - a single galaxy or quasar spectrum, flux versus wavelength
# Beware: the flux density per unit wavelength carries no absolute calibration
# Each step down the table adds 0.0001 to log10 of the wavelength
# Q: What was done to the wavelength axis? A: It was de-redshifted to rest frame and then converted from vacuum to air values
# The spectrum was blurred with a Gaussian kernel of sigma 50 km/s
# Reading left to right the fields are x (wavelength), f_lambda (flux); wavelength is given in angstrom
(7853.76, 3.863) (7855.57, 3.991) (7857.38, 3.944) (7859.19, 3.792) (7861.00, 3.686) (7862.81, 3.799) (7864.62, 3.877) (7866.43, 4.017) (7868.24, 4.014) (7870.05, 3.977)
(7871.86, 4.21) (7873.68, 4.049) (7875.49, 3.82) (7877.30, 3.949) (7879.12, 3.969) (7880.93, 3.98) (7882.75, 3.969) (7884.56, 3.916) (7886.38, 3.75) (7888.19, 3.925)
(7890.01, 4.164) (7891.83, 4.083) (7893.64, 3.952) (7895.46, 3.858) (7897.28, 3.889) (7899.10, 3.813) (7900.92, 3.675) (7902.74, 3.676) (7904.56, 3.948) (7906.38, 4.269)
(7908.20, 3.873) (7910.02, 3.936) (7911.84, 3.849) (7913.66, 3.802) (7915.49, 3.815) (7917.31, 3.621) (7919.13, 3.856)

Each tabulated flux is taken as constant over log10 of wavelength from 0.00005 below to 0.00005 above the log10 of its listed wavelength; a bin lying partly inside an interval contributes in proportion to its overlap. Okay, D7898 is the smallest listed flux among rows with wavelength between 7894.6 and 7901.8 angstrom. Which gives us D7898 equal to 3.675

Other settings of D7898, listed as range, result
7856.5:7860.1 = 3.792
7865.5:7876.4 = 3.82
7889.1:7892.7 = 4.083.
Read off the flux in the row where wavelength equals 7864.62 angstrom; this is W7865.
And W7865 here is 3.877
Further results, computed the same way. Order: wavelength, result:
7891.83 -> 4.083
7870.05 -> 3.977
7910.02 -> 3.936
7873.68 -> 4.049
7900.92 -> 3.675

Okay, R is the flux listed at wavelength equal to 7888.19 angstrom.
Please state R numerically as 3.925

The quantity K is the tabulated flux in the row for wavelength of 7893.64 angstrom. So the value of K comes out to 3.952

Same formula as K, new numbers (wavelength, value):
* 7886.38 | 3.75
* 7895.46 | 3.858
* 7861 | 3.686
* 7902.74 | 3.676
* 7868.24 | 4.014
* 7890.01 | 4.164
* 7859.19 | 3.792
